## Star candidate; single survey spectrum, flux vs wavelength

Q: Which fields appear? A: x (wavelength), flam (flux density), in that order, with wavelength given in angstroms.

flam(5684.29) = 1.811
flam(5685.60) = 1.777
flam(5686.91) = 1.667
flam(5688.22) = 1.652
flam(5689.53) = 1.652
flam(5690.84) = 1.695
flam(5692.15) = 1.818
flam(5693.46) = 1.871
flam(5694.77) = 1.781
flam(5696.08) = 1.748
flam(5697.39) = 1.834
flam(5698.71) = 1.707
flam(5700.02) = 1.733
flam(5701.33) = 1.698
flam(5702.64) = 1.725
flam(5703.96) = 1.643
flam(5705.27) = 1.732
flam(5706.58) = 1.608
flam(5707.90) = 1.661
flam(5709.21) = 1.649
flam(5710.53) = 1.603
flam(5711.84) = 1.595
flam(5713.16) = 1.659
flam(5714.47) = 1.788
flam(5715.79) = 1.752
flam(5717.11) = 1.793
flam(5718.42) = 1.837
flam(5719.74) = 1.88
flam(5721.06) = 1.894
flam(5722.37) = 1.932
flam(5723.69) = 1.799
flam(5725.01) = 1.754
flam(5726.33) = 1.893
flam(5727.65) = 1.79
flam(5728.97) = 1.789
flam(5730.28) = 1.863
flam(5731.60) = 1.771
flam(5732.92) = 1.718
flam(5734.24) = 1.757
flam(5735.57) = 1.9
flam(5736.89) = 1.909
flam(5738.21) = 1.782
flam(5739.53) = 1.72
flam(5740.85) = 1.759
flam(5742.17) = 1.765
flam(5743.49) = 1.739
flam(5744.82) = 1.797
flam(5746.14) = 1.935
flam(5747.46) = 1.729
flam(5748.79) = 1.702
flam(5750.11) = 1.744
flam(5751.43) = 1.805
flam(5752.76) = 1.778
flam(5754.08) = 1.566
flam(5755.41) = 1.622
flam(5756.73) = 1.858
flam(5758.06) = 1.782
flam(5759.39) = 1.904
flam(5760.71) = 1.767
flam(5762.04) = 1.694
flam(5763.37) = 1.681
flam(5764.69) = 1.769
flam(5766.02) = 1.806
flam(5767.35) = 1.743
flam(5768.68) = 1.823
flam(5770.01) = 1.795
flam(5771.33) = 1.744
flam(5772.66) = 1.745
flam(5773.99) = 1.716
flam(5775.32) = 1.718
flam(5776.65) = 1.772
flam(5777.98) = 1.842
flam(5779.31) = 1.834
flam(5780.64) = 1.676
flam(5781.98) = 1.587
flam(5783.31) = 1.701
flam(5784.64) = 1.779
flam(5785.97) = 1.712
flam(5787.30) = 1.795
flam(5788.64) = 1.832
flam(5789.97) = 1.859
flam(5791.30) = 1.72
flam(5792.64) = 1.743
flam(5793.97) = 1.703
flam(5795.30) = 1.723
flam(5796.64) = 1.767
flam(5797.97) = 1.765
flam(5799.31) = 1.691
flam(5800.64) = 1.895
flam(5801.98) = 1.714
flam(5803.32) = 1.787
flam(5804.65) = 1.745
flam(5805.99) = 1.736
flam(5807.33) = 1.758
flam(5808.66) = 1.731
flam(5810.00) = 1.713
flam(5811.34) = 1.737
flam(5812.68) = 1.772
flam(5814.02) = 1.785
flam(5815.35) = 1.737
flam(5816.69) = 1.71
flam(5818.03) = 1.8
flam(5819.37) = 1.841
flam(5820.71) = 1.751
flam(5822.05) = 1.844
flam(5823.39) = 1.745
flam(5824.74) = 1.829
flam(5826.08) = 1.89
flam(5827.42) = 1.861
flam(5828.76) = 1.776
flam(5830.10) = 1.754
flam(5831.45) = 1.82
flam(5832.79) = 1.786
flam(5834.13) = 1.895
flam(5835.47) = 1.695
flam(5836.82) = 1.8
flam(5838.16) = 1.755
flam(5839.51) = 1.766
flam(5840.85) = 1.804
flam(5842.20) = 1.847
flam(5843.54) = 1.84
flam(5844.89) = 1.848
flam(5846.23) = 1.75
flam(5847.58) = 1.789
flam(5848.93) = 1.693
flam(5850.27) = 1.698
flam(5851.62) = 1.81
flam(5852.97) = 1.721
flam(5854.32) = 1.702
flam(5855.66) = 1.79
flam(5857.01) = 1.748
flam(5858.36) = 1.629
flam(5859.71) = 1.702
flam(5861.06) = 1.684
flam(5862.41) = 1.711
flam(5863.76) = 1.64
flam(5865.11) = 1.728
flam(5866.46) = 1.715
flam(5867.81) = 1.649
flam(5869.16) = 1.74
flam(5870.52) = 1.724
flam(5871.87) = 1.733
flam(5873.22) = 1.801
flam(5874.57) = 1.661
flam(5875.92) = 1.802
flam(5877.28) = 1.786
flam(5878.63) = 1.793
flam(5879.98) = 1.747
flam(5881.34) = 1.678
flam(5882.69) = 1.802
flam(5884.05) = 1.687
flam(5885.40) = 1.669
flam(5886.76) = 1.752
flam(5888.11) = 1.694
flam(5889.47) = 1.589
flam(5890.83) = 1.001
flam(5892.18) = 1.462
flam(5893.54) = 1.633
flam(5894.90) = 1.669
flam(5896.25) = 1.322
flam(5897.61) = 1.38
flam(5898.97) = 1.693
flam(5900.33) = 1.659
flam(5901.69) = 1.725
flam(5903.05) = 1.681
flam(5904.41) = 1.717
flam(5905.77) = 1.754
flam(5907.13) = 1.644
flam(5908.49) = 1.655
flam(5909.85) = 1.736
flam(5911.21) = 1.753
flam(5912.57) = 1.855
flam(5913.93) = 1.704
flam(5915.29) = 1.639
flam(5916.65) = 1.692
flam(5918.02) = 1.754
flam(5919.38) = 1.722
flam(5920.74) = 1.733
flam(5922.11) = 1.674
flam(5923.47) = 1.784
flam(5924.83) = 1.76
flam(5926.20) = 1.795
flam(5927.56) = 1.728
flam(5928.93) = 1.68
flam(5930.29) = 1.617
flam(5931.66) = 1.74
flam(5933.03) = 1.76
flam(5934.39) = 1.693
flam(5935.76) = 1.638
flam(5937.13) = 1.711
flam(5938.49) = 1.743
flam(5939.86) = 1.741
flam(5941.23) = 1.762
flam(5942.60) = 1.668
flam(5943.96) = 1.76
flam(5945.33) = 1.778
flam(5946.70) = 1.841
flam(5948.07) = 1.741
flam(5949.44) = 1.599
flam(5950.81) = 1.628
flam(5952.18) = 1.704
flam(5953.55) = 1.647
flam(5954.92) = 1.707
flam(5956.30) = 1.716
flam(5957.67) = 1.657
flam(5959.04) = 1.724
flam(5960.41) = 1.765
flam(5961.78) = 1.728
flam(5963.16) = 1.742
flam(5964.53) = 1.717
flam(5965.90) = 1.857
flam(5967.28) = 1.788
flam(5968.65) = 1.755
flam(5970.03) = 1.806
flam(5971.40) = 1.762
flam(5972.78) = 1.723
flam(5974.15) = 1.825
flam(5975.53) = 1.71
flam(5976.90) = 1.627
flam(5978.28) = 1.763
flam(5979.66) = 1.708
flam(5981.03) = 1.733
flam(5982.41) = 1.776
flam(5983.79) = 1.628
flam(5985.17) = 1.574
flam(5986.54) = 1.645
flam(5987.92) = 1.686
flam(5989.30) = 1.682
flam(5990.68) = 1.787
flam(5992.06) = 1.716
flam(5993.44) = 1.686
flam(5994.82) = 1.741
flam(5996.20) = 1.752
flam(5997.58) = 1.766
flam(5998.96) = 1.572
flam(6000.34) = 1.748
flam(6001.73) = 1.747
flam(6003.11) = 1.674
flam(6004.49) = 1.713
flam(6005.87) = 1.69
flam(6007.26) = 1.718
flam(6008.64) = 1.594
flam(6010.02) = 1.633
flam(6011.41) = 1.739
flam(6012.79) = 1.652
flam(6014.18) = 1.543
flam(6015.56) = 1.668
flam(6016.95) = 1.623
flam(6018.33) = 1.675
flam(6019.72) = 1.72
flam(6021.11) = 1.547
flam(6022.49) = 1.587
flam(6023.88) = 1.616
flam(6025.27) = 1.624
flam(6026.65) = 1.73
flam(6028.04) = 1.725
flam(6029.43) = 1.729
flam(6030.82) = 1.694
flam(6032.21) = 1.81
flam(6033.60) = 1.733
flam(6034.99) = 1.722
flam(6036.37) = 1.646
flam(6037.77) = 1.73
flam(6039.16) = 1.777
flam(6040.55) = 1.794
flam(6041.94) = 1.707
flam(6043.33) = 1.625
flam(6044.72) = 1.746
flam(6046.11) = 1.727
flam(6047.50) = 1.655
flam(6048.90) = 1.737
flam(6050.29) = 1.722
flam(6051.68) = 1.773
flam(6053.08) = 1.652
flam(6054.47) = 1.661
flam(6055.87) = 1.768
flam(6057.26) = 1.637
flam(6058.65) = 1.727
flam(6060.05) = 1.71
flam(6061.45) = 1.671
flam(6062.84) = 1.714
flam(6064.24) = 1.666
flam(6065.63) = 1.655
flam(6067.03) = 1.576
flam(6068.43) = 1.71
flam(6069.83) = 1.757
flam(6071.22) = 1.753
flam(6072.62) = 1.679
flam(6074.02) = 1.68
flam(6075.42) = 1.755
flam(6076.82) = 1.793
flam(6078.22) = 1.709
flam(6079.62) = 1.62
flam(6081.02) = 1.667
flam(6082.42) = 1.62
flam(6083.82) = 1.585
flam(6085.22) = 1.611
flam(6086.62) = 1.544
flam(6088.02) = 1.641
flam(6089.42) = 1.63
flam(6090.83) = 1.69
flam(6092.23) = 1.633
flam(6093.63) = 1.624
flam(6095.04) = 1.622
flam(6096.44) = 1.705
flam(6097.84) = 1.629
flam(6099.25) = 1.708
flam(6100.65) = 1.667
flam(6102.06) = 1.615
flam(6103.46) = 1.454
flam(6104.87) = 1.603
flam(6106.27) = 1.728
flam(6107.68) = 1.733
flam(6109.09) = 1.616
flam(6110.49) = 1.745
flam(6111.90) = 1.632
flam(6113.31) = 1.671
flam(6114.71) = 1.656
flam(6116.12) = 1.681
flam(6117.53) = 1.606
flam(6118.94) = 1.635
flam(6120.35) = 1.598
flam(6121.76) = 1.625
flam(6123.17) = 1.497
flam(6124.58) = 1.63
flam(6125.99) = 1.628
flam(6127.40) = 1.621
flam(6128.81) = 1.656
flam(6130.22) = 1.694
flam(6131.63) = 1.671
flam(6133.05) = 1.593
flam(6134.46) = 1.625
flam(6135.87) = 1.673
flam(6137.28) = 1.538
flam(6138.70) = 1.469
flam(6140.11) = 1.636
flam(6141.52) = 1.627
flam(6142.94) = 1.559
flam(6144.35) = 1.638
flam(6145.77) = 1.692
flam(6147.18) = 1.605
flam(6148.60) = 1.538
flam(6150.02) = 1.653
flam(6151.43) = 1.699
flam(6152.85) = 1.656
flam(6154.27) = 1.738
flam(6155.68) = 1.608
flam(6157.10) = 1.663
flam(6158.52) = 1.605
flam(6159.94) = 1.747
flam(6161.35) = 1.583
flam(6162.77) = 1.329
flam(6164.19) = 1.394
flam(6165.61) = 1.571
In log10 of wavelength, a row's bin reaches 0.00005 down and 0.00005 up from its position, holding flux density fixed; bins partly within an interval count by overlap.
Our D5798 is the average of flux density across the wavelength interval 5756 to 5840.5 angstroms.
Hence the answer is 1.77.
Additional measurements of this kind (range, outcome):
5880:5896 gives 1.6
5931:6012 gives 1.72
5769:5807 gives 1.75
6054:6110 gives 1.66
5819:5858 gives 1.79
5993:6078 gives 1.69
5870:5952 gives 1.69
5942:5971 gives 1.73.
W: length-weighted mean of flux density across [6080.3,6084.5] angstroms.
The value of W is 1.62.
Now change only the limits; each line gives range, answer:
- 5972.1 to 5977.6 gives 1.72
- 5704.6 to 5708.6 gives 1.67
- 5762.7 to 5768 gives 1.75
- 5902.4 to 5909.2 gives 1.69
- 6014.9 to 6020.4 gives 1.67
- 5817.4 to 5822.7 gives 1.81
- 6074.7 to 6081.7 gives 1.71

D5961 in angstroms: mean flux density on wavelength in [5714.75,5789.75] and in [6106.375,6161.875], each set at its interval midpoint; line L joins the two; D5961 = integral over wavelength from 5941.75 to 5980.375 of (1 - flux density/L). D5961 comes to -0.7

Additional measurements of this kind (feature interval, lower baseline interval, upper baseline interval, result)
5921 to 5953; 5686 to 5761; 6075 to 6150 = -0.53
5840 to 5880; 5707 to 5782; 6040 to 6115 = -0.18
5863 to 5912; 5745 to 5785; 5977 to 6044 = 1.67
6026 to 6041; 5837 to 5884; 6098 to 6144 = -0.61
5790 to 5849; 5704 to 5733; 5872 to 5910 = -2.84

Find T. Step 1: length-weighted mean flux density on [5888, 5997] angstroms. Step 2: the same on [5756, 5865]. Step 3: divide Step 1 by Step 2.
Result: 0.96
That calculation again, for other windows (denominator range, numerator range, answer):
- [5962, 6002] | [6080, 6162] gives 0.95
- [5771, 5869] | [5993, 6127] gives 0.95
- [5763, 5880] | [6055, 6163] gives 0.94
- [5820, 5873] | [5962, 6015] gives 0.97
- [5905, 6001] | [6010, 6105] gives 0.97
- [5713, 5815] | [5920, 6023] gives 0.96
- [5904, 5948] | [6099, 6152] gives 0.94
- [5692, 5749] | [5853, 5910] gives 0.94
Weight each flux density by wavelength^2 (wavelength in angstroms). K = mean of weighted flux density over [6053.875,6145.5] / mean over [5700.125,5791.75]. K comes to 1.06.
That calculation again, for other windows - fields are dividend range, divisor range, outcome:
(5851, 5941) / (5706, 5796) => 1.01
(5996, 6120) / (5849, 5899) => 1.07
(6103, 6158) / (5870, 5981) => 1.03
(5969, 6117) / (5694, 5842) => 1.05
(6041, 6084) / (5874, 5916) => 1.08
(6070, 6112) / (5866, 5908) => 1.07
